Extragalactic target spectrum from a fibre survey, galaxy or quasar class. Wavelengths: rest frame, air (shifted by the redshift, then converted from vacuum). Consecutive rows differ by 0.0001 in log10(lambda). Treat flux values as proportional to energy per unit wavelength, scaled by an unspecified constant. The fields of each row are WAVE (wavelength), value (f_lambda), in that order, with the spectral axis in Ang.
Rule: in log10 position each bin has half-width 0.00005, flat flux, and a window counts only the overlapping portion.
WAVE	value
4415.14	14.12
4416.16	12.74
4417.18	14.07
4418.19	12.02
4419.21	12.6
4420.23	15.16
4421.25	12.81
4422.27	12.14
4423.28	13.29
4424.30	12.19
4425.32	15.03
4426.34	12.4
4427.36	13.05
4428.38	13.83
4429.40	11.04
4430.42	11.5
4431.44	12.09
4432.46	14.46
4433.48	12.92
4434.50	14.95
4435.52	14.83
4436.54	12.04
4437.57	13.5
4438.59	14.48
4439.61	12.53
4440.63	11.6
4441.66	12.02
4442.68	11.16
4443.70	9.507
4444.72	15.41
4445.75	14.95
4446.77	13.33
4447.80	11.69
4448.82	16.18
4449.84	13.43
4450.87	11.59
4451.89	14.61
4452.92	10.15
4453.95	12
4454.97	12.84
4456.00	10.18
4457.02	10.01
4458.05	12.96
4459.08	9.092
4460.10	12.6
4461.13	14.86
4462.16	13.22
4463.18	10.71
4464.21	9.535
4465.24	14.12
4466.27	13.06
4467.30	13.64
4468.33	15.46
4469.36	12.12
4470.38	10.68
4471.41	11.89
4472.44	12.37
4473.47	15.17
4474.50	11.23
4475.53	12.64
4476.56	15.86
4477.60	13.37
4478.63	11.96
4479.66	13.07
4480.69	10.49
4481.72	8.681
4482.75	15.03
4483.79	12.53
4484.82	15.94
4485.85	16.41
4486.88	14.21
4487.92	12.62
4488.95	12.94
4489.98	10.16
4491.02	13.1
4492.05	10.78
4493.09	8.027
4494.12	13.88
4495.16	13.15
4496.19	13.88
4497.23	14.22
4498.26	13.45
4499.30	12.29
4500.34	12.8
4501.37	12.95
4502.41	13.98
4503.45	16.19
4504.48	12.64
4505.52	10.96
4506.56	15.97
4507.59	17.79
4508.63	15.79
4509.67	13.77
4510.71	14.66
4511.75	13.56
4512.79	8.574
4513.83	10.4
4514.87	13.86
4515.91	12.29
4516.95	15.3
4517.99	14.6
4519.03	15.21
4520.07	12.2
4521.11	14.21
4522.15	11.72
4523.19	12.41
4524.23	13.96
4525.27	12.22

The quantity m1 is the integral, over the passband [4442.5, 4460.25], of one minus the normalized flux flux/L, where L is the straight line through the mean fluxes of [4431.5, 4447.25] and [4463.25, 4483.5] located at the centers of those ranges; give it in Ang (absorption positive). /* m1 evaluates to 0.9 Ang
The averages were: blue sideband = 13.1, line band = 12.3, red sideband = 12.6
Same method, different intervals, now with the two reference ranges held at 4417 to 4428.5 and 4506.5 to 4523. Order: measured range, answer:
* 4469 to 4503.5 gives 1.7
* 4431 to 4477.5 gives 2.0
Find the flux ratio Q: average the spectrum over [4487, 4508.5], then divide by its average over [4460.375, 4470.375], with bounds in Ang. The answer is 1.0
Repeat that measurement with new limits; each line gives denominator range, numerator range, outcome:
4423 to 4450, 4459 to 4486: 0.98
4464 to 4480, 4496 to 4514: 1.05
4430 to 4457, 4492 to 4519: 1.05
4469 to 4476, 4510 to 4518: 1.04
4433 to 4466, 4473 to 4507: 1.04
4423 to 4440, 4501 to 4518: 1.04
